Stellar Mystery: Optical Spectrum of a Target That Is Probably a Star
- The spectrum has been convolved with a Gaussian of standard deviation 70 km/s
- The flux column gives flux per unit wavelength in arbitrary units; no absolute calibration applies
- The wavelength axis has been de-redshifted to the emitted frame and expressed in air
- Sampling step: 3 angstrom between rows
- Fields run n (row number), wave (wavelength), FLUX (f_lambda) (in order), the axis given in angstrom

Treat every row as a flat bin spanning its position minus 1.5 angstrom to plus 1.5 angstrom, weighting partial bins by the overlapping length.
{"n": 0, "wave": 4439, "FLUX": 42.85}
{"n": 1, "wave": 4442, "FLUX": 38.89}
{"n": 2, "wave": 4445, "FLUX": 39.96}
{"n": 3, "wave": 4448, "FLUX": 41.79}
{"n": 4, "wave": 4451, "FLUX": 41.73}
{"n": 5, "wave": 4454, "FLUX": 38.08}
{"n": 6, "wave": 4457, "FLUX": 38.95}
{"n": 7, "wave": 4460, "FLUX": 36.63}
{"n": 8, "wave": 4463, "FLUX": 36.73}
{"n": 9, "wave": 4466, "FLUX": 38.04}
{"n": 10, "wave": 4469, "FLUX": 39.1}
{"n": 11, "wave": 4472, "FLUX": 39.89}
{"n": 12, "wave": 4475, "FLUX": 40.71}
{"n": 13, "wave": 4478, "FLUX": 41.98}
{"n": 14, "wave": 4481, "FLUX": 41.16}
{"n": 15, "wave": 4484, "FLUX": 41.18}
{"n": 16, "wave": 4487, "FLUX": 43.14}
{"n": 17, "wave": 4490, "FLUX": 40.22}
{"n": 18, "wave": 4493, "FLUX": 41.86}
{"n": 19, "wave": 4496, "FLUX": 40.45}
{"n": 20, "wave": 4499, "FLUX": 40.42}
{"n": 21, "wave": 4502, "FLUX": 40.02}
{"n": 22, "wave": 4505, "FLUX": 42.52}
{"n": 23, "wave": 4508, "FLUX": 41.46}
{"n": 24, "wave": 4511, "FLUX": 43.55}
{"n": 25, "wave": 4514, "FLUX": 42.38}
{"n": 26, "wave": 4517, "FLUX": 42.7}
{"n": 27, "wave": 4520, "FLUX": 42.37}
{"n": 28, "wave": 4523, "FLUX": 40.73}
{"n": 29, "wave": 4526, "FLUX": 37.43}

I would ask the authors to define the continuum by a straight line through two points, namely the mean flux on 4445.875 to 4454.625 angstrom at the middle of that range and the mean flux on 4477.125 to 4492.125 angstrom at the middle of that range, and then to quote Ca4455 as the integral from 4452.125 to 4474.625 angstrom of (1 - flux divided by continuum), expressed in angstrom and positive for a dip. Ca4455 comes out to 1.5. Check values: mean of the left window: 40.7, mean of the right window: 41.5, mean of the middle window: 38.4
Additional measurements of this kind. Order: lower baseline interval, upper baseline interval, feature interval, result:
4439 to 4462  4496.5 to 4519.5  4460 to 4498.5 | 0.5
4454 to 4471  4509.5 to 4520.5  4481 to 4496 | -0.4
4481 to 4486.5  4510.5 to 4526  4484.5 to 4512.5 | 0.1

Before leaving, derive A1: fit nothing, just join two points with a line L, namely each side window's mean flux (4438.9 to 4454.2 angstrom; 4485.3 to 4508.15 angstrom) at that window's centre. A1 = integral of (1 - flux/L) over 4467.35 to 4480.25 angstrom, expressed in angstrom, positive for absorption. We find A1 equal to 0.2 angstrom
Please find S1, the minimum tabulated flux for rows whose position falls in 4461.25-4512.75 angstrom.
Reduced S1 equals 36.73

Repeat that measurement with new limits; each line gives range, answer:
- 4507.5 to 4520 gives 41.46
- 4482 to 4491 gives 40.22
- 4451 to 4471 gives 36.63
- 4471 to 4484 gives 39.89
